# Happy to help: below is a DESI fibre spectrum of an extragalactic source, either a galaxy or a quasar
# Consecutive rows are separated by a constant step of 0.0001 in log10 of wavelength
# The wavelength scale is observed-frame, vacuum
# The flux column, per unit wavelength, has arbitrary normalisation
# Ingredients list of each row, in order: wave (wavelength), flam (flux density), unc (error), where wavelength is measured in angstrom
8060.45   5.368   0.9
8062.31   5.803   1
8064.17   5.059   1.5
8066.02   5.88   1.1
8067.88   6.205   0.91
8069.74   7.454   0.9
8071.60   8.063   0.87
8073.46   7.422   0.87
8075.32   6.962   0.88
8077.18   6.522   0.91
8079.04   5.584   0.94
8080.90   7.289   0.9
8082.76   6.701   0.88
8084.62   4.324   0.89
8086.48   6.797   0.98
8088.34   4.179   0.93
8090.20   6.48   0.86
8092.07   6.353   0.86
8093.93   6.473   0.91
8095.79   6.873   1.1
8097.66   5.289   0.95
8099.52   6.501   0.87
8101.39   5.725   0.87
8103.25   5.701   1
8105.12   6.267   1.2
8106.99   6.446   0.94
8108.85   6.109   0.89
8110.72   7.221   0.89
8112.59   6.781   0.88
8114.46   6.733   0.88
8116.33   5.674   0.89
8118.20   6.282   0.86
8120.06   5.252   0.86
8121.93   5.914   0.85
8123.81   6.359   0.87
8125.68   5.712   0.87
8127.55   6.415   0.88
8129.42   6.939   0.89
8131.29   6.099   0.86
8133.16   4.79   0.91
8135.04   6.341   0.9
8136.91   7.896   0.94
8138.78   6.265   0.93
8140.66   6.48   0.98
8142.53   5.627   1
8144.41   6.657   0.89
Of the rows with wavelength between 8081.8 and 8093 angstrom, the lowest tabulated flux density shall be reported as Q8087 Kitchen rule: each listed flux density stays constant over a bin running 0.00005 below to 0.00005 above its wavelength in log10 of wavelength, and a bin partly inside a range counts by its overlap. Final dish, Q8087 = 4.179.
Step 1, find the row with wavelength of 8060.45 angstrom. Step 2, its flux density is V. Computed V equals 5.368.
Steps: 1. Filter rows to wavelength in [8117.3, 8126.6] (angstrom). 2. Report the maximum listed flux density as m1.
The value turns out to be 6.359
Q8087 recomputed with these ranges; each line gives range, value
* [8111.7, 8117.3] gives 5.674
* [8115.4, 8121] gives 5.252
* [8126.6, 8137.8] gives 4.79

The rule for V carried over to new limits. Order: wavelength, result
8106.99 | 6.446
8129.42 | 6.939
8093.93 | 6.473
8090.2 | 6.48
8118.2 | 6.282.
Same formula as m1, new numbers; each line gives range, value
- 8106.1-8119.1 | 7.221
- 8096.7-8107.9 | 6.501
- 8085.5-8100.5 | 6.873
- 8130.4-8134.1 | 6.099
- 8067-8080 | 8.063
